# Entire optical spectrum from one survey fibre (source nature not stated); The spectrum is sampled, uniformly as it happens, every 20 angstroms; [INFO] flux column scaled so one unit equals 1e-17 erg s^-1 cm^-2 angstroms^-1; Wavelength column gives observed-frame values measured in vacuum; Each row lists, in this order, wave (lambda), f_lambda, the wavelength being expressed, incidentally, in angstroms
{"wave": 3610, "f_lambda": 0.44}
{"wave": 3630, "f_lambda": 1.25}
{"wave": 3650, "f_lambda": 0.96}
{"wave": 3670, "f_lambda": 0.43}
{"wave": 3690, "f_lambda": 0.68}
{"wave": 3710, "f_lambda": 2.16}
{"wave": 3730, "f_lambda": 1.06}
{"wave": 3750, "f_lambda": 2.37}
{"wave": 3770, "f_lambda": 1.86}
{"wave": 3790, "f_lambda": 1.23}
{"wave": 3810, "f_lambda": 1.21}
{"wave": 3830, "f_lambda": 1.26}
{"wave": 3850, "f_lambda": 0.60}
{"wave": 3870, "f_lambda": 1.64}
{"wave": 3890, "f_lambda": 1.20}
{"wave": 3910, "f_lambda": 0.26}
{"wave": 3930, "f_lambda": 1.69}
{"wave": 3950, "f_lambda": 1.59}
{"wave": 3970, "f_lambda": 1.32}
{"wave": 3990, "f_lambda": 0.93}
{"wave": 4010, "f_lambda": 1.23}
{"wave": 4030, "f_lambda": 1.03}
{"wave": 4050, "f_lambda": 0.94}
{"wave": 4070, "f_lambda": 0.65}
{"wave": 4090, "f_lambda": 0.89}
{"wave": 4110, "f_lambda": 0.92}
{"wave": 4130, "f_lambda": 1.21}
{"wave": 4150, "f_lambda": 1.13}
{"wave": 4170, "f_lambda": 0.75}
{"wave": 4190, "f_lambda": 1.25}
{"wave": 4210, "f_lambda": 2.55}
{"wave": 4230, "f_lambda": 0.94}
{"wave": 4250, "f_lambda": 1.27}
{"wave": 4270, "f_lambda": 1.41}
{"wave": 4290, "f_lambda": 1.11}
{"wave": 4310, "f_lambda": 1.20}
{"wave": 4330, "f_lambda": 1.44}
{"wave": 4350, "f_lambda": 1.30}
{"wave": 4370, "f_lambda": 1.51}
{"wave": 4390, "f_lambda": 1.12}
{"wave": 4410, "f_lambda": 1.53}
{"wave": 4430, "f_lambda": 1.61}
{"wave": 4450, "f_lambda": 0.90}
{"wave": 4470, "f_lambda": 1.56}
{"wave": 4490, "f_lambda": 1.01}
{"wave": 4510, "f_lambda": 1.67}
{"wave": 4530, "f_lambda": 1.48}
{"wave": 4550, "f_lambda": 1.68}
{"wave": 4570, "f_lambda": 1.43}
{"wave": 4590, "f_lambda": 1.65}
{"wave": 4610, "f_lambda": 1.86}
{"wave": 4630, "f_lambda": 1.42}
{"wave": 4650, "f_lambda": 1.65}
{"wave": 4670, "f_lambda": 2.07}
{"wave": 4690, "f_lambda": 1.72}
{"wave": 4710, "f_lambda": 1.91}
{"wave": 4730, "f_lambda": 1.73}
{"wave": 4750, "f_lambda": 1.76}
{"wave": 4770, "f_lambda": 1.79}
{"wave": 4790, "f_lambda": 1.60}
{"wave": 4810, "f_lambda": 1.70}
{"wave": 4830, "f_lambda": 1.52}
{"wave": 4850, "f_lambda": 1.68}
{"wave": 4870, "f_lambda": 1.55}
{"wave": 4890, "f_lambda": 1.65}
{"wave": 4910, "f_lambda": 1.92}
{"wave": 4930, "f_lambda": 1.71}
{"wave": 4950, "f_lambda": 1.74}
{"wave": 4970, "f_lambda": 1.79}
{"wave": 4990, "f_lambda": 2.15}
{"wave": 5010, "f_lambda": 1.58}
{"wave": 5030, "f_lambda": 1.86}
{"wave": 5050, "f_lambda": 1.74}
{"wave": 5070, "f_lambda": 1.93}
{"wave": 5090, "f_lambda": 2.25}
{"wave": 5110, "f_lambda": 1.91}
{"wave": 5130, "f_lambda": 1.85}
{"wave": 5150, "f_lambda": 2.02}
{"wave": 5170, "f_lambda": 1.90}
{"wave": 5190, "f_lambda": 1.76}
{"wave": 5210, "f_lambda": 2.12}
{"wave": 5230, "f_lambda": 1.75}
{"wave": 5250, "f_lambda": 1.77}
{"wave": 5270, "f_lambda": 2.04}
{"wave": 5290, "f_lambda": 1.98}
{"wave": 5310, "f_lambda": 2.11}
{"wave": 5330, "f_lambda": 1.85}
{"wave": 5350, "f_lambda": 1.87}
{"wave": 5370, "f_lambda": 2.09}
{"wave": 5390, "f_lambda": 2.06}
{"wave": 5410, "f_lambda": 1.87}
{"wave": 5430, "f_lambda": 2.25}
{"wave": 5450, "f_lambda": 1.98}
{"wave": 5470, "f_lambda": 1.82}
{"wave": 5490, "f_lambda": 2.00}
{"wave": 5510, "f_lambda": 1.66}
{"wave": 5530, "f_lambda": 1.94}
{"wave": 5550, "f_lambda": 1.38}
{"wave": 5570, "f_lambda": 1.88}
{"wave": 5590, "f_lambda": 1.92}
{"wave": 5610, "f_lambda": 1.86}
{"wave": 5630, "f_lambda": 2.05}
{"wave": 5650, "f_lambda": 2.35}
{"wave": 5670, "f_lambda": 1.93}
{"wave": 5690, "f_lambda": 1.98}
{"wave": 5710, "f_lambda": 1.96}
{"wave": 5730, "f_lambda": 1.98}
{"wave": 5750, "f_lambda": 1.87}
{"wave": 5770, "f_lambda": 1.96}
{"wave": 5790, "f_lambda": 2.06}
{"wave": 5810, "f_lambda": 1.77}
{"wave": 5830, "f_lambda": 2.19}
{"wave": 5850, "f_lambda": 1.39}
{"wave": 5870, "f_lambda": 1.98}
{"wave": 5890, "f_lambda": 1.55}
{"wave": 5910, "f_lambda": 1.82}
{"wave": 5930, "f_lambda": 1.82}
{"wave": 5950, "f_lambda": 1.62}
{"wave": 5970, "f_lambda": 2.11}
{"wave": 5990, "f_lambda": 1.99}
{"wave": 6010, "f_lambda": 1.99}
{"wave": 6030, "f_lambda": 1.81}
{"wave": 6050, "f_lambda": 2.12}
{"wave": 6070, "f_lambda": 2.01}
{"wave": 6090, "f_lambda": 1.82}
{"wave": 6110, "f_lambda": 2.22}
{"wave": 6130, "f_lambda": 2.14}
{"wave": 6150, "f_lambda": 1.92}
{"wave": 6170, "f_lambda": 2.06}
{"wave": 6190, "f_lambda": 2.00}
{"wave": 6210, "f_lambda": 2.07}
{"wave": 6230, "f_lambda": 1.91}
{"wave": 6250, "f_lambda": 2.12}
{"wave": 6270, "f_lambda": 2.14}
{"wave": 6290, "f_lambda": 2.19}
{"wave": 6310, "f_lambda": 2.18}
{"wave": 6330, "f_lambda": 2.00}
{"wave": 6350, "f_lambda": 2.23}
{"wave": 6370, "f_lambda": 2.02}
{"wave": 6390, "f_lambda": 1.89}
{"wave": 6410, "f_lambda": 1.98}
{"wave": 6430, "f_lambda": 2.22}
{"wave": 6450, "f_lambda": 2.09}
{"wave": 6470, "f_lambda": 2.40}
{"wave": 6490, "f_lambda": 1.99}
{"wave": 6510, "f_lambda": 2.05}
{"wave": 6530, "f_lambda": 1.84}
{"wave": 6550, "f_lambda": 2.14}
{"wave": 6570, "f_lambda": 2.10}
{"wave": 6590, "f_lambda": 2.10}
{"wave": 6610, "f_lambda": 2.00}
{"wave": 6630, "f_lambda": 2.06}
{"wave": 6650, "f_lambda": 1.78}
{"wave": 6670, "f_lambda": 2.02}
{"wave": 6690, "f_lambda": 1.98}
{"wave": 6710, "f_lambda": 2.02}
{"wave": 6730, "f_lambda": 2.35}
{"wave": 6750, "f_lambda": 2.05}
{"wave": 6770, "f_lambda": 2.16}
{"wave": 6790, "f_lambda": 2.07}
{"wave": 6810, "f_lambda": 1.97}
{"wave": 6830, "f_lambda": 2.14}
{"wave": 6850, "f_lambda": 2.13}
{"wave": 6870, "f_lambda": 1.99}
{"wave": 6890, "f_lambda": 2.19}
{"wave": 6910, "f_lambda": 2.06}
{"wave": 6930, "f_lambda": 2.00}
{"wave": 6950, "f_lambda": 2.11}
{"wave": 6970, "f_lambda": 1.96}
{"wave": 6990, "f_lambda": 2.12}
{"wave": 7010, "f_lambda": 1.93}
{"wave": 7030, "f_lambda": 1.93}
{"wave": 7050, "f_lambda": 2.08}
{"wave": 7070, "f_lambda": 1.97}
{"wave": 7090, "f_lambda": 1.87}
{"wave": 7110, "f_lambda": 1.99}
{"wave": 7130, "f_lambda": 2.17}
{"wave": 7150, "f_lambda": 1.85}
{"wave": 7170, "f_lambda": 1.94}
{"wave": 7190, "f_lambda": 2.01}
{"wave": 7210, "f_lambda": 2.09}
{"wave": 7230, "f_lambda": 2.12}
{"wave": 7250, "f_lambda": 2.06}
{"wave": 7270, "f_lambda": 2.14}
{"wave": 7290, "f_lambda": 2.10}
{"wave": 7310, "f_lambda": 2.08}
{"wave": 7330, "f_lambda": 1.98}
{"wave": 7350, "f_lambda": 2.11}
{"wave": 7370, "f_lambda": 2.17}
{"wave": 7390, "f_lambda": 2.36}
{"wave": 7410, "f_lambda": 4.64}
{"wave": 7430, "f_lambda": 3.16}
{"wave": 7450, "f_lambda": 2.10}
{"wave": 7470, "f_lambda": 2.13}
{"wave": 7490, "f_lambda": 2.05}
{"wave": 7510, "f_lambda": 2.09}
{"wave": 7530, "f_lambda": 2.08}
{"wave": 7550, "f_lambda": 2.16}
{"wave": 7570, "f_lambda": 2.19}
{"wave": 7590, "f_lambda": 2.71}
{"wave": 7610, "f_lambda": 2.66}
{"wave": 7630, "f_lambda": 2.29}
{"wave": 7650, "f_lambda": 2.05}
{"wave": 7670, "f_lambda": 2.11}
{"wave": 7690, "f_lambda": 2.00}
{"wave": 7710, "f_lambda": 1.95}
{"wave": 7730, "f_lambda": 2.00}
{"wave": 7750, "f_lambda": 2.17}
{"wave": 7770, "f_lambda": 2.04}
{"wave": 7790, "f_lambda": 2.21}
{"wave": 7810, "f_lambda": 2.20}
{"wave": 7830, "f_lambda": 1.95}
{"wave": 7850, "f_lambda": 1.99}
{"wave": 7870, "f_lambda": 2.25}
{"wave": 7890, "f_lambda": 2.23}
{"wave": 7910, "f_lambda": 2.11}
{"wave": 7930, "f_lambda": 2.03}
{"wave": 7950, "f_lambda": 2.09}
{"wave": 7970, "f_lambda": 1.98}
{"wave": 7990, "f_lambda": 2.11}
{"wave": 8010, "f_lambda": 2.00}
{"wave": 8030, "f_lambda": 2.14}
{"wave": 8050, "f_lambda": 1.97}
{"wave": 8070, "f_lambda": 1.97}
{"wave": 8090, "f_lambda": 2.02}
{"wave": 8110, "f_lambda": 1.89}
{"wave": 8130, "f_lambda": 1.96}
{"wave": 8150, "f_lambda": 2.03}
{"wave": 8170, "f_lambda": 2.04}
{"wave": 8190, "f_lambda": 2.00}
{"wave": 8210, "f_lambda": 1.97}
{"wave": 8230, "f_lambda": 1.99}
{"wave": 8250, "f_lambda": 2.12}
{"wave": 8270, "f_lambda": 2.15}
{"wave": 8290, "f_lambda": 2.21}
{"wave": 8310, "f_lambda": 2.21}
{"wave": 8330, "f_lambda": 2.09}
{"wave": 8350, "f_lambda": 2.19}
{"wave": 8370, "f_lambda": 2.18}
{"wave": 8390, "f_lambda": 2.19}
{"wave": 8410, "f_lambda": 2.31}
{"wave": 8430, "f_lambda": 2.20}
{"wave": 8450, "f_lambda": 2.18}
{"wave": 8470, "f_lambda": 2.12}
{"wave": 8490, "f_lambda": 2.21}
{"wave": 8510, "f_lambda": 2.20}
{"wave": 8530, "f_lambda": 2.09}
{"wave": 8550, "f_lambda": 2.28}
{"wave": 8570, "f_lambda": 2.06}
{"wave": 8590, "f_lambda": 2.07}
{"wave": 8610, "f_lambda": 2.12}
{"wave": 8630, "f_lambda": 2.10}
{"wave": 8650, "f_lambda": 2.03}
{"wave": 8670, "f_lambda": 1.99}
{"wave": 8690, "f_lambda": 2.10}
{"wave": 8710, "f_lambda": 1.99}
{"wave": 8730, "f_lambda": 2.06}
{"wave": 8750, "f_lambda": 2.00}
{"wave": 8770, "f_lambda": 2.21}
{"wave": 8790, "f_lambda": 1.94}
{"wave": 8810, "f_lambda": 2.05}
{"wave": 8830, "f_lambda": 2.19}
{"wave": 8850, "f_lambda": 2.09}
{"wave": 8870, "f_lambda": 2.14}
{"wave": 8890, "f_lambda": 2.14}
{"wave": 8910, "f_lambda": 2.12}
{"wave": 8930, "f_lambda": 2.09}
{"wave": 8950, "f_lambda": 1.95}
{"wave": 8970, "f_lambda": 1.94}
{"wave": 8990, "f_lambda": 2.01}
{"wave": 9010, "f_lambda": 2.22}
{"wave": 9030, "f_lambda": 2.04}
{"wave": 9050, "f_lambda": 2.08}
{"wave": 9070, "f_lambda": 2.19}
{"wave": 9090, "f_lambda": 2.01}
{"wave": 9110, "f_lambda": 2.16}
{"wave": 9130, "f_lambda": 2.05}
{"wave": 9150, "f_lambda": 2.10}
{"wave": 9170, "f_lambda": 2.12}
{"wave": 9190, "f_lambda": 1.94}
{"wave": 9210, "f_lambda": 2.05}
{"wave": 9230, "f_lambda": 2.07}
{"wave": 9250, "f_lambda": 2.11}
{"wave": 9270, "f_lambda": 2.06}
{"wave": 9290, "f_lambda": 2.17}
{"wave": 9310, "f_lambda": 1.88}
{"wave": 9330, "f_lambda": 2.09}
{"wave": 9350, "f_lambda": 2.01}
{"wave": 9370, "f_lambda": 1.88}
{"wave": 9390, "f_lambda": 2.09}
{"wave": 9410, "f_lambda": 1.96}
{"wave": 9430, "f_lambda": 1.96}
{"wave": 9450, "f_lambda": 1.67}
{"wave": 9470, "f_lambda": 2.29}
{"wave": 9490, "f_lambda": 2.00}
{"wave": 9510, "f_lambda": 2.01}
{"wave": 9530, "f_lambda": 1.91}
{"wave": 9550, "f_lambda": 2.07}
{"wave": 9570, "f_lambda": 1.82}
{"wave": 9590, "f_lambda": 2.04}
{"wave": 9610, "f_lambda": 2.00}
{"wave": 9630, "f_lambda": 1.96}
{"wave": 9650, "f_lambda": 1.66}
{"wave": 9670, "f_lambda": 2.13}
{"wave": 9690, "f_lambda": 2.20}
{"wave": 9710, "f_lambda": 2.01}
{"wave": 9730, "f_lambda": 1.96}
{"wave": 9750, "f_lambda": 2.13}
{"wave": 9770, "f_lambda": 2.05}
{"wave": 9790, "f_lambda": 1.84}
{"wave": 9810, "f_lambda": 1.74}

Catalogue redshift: 0.129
